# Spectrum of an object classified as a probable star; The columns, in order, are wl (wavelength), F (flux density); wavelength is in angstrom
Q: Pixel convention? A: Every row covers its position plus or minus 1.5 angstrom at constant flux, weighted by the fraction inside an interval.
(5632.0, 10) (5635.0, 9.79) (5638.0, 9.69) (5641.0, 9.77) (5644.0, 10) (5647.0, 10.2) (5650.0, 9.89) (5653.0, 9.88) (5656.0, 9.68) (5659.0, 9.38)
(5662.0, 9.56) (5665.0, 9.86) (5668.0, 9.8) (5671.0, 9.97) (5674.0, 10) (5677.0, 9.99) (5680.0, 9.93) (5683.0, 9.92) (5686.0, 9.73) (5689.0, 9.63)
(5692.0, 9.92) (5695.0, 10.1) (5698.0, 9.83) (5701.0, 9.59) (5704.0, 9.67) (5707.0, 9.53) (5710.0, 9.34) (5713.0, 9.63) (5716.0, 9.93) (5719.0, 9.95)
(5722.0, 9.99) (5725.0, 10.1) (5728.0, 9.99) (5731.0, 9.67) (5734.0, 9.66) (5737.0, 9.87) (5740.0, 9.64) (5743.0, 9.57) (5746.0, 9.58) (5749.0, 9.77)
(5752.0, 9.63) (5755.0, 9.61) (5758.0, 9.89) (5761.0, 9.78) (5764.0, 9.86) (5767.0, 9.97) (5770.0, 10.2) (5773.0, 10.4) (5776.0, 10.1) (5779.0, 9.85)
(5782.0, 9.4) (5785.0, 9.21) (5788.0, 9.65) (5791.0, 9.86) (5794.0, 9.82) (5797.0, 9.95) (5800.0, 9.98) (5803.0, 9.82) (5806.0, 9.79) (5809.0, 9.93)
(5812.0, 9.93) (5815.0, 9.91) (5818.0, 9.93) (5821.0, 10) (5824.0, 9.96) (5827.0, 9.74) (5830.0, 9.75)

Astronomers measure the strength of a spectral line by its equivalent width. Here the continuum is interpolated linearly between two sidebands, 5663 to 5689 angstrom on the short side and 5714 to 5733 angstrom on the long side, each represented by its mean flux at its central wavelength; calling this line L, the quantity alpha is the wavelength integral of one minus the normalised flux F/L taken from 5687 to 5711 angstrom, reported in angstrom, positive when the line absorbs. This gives 0.46 angstrom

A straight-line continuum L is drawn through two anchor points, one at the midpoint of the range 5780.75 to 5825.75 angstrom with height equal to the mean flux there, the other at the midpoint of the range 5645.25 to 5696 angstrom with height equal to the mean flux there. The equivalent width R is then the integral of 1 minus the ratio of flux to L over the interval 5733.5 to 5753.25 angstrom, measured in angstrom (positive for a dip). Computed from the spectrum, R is 0.3 angstrom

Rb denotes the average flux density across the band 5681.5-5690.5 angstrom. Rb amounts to 9.76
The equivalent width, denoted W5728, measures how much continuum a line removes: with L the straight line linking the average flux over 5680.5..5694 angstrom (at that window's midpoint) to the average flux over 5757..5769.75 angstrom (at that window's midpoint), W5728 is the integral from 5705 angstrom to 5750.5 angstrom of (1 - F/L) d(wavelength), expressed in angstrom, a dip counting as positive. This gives 0.5 angstrom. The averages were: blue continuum 9.82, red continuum 9.91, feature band 9.75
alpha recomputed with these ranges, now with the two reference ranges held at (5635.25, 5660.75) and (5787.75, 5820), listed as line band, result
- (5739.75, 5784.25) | 0.2 angstrom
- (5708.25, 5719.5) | 0.2 angstrom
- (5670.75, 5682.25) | -0.2 angstrom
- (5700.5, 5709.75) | 0.3 angstrom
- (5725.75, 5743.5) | 0.2 angstrom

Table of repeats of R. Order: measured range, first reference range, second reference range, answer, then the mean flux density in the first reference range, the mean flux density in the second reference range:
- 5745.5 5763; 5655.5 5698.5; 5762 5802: 0.2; 9.82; 9.86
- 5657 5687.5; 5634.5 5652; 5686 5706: 0.1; 9.9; 9.78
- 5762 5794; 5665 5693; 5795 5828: 0.2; 9.88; 9.9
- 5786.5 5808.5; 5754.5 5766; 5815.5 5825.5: 0.1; 9.81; 9.96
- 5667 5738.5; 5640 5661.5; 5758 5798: 0.1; 9.82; 9.85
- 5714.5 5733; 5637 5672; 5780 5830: -0.2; 9.81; 9.8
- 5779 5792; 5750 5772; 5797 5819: 0.4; 9.86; 9.9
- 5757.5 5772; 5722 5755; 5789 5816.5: -0.2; 9.75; 9.88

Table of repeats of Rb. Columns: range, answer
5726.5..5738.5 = 9.8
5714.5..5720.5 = 9.94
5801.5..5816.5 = 9.88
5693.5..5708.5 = 9.74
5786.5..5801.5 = 9.85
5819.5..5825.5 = 9.98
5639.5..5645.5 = 9.88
